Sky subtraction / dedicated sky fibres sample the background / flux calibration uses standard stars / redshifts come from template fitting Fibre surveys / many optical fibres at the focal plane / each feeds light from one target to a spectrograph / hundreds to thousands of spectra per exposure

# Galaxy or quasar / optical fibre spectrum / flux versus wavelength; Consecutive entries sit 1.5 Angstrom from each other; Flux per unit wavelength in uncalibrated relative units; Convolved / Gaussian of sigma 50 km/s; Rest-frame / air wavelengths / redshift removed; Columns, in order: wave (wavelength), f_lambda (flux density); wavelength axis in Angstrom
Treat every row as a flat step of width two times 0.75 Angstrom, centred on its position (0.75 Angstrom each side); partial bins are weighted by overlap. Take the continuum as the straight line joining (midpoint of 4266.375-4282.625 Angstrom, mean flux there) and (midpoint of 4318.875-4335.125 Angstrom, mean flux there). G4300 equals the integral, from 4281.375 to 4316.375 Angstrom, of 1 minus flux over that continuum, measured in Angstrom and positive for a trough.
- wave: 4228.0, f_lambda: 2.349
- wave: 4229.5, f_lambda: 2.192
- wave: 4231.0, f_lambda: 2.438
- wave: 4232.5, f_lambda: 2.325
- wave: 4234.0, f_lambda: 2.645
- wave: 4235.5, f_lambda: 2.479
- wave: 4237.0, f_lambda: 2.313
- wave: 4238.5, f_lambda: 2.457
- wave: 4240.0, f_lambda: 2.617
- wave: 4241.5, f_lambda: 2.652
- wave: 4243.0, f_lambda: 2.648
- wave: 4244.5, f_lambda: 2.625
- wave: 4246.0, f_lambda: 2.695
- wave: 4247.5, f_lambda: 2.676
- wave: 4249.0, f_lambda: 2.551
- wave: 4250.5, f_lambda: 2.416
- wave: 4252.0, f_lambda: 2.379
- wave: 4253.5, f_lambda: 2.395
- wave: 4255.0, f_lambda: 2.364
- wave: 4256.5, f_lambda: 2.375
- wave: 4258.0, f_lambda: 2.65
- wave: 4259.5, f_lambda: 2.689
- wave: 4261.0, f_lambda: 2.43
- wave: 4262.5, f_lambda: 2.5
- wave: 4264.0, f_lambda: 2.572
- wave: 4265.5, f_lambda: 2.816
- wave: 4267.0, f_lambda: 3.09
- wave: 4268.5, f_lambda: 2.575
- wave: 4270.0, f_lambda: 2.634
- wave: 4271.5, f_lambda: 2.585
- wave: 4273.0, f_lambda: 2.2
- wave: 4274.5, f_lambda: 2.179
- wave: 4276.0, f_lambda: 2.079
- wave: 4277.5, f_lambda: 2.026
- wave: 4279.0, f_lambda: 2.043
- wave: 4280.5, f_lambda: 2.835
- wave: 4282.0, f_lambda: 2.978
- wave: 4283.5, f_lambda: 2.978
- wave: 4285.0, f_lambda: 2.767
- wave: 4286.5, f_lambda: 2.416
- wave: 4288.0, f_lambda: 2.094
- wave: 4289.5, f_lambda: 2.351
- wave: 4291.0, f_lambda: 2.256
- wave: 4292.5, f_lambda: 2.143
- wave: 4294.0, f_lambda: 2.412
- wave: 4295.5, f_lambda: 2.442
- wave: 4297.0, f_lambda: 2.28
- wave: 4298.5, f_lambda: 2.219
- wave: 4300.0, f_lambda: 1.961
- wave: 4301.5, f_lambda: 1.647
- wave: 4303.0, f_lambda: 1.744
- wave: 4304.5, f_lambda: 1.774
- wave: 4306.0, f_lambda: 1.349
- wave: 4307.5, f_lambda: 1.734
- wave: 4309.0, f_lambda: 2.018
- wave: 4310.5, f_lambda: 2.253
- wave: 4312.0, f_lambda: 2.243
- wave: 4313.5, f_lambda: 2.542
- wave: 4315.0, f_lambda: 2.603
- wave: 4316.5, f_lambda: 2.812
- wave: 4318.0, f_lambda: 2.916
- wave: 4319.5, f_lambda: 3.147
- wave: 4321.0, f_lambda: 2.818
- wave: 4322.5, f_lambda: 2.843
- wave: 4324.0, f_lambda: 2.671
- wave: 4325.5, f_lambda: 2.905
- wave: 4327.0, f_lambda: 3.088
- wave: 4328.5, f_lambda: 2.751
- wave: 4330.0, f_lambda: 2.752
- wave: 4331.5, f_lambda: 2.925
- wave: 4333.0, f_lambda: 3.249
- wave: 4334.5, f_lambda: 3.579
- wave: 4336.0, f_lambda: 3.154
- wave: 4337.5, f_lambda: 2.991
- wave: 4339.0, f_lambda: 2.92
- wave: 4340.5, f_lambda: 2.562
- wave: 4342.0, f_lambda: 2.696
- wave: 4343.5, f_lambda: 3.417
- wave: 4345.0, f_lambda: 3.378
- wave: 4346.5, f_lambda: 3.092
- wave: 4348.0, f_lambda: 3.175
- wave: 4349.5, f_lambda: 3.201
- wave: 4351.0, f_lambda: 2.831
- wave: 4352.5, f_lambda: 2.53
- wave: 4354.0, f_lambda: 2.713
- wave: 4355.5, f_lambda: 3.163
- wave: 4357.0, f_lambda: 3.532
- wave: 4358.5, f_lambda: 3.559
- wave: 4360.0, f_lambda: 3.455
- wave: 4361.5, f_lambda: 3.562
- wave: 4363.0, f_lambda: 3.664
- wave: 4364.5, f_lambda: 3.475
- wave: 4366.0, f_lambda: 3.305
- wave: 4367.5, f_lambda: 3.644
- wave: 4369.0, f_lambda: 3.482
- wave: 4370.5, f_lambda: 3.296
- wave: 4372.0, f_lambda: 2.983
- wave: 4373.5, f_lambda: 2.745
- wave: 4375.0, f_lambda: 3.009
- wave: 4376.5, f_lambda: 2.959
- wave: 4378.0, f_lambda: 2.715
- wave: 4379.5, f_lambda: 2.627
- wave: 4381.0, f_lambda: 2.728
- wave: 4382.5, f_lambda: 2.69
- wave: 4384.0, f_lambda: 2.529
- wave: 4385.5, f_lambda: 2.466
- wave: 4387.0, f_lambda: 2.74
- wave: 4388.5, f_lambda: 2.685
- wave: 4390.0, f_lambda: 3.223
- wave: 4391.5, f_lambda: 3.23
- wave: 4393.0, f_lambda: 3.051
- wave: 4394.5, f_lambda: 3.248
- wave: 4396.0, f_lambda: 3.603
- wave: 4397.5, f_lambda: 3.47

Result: 5.9 Angstrom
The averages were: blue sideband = 2.47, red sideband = 2.97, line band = 2.23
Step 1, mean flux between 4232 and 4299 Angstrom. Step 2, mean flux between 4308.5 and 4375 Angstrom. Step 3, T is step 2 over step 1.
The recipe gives 1.21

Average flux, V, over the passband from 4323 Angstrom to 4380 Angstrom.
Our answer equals 3.1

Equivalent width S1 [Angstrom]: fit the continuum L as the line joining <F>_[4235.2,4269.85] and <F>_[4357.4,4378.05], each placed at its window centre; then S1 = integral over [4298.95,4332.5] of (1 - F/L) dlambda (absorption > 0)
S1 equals 6.1 Angstrom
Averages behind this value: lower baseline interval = 2.57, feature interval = 2.44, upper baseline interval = 3.3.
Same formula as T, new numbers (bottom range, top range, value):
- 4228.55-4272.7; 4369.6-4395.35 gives 1.14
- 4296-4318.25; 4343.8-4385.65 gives 1.46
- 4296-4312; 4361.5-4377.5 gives 1.70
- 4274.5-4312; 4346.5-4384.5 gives 1.41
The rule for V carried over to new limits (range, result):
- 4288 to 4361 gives 2.68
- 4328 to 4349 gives 3.05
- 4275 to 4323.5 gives 2.34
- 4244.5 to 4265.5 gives 2.53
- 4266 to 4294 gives 2.46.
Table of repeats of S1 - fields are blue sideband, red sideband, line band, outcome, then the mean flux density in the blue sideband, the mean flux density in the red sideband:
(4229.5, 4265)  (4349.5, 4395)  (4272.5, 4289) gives 1.49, 2.51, 3.06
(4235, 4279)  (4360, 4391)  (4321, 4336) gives -0.80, 2.5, 3.04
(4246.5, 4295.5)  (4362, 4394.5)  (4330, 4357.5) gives -1.94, 2.48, 3.02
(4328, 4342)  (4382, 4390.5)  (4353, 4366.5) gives -2.47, 2.98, 2.71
